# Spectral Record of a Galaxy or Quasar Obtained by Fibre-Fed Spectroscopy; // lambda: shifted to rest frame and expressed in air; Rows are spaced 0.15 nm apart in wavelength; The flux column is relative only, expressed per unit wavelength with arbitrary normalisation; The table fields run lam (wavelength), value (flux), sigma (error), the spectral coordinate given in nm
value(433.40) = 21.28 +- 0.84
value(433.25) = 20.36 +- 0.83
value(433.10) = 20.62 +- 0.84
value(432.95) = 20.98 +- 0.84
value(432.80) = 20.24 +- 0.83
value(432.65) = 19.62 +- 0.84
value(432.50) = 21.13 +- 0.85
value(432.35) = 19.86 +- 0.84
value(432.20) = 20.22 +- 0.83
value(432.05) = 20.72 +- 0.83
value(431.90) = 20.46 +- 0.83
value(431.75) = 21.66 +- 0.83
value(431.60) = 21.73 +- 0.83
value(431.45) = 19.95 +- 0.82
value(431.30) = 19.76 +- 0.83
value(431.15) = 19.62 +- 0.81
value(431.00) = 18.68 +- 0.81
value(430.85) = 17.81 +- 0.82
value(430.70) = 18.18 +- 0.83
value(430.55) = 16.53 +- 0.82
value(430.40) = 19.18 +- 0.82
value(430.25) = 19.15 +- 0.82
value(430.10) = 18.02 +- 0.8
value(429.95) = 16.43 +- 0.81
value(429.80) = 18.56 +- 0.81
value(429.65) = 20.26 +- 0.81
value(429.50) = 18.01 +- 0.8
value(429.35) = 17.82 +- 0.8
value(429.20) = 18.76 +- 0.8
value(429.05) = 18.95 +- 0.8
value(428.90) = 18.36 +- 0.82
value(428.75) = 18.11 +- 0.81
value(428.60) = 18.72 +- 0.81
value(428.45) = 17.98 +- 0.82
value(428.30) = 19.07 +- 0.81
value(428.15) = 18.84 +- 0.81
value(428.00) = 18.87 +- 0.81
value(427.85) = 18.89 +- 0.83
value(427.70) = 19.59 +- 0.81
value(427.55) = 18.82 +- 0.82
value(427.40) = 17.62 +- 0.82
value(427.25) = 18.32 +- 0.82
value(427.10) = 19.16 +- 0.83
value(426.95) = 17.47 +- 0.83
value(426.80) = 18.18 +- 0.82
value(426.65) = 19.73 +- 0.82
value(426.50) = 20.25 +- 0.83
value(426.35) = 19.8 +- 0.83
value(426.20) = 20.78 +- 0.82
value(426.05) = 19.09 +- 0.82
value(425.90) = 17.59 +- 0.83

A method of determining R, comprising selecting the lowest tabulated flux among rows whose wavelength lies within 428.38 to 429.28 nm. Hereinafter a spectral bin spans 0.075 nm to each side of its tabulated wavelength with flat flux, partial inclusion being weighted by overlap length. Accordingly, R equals 17.98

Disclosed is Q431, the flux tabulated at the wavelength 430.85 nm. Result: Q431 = 17.81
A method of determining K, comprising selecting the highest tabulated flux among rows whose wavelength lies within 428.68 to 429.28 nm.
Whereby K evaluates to 18.95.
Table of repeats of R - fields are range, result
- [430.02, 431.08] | 16.53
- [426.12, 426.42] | 19.8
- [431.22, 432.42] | 19.76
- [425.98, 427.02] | 17.47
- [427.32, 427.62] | 17.62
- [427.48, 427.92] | 18.82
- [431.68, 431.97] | 20.46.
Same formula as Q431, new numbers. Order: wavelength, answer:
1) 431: 18.68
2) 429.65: 20.26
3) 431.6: 21.73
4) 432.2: 20.22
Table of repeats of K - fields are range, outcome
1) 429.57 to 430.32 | 20.26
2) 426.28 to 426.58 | 20.25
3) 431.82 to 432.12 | 20.72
